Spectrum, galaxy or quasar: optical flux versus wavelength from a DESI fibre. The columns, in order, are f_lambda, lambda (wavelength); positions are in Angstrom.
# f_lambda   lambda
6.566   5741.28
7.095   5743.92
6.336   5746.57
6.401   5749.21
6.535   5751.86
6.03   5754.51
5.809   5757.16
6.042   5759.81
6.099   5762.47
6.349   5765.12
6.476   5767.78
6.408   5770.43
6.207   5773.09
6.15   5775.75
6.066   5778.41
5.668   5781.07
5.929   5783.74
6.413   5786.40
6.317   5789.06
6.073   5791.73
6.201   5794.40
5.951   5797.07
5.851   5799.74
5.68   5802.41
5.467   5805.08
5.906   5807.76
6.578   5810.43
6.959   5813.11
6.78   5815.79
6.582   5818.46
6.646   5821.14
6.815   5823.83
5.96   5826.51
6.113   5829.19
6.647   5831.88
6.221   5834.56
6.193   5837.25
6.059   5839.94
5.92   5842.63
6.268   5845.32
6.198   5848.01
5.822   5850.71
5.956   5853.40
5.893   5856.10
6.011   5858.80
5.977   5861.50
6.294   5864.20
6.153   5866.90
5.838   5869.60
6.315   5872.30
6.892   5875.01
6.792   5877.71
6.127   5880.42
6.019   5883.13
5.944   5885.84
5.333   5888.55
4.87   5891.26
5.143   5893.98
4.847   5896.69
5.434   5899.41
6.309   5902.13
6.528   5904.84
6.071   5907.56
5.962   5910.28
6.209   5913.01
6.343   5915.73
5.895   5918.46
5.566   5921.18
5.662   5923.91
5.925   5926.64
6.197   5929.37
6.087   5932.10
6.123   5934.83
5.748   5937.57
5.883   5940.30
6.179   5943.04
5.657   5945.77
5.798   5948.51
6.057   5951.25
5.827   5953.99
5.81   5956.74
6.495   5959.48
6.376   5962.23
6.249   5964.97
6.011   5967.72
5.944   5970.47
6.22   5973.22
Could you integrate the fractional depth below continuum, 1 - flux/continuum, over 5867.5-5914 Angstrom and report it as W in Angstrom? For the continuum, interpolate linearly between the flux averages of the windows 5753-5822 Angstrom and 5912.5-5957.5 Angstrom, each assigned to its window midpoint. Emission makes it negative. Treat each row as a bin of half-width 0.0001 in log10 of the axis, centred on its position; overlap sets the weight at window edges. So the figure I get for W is 0.7 Angstrom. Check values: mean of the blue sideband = 6.18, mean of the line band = 5.92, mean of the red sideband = 5.94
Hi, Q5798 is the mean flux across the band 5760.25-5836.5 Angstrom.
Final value 6.23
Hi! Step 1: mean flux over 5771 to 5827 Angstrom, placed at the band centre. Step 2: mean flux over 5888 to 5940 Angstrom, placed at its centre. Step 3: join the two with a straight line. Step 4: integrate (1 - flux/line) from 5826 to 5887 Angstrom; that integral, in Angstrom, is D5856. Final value -1.5 Angstrom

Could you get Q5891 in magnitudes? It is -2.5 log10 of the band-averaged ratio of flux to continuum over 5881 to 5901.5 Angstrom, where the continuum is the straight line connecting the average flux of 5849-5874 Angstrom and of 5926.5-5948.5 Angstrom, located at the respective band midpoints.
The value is 0.11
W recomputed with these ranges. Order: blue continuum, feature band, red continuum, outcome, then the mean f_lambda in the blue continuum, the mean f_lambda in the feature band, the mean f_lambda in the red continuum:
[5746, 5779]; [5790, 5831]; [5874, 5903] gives -1.31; 6.23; 6.24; 5.77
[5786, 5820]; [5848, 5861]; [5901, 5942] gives 0.38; 6.21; 5.95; 6.03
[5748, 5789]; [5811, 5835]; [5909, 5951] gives -1.72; 6.18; 6.54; 5.95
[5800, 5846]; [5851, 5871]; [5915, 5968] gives 0.56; 6.27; 6.01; 5.99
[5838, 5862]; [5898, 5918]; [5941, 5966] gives -0.26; 6.02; 6.11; 6.04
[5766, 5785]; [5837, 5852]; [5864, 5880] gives 0.56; 6.13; 6.07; 6.37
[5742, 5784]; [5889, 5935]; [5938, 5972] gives 1.89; 6.24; 5.82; 6.02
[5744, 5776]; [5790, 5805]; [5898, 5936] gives 0.71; 6.27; 5.92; 6.02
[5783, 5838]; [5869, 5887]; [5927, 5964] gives -0.47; 6.26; 6.3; 6.02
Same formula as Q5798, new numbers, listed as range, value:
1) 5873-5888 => 6.3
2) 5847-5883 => 6.17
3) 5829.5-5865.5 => 6.11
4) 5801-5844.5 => 6.28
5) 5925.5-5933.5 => 6.08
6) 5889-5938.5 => 5.82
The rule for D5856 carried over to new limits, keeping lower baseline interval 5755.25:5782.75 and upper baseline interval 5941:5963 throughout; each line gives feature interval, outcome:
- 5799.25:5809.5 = 0.6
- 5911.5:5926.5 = 0.2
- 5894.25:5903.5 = 0.9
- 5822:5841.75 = -0.7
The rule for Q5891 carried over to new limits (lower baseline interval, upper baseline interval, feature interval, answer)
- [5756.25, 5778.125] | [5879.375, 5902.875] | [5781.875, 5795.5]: -0.015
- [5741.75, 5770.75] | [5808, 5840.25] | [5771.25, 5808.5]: 0.069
